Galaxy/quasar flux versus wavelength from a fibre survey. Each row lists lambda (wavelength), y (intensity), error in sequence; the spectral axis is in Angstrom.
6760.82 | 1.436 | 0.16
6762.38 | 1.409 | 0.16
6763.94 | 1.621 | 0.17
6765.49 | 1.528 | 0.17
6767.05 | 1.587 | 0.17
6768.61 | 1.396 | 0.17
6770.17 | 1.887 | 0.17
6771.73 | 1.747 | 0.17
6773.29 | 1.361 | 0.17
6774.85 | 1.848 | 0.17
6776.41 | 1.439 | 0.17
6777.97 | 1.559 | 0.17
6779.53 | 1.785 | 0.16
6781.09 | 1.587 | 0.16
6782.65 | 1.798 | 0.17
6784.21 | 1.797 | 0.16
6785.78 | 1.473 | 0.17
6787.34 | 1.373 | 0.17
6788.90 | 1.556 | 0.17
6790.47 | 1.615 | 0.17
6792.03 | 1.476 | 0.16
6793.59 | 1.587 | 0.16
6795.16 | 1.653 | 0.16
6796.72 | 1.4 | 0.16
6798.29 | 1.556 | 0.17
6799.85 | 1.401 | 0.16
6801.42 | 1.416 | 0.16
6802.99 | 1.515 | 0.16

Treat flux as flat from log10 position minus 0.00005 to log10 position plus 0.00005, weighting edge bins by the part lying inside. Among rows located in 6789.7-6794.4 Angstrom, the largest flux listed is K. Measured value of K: 1.615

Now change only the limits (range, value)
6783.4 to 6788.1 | 1.797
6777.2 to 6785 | 1.798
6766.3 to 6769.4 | 1.587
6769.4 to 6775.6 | 1.887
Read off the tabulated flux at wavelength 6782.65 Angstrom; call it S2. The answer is 1.798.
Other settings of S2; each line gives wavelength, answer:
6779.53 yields 1.785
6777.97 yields 1.559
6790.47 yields 1.615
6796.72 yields 1.4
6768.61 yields 1.396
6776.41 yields 1.439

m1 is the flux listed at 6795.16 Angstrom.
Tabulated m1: 1.653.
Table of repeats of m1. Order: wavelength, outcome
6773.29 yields 1.361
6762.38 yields 1.409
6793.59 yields 1.587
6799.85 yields 1.401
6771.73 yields 1.747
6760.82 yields 1.436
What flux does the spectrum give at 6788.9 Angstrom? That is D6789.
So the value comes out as 1.556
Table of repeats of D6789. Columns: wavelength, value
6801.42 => 1.416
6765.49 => 1.528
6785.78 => 1.473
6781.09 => 1.587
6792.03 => 1.476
